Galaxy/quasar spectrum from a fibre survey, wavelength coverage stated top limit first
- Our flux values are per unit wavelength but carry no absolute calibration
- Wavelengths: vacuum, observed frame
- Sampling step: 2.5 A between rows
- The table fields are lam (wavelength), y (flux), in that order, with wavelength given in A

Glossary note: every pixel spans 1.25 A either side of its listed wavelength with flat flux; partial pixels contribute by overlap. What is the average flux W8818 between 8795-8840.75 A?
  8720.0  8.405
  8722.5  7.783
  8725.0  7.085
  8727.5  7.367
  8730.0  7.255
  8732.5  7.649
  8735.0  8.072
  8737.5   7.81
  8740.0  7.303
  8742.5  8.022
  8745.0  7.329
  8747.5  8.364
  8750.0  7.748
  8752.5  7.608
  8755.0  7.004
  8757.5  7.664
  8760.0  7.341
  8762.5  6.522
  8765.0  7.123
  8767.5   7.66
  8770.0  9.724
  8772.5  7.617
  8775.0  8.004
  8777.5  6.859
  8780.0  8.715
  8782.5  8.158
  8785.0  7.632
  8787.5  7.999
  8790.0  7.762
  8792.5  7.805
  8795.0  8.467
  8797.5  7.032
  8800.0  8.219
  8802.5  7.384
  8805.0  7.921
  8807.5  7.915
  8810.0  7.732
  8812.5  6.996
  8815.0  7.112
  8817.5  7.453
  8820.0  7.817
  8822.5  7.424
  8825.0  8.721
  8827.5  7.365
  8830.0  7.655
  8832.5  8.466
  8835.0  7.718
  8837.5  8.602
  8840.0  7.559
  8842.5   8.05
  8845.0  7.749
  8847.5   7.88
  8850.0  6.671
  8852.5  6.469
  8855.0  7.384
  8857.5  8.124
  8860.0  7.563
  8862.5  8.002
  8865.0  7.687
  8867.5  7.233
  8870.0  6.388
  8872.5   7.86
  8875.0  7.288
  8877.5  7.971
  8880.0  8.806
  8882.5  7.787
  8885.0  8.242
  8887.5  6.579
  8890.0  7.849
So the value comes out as 7.75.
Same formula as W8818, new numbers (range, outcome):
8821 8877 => 7.64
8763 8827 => 7.79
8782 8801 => 7.87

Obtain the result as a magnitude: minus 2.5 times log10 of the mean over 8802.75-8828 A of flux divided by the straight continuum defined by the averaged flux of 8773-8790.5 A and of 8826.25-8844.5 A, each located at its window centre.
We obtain 0.04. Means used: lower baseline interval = 7.87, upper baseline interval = 7.91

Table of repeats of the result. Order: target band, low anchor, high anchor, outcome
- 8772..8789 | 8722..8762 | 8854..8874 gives -0.04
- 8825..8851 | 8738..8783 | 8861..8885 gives -0.02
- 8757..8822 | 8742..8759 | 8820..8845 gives 0.01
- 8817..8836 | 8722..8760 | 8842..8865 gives -0.04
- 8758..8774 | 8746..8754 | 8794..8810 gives 0.02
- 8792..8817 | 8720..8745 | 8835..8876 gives -0.01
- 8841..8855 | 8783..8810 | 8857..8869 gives 0.05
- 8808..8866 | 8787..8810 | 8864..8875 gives -0.02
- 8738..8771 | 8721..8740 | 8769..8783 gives 0.03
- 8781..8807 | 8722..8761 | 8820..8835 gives -0.01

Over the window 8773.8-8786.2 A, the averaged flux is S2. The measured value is 7.87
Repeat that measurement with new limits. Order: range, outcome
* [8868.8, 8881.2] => 7.66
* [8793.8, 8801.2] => 7.9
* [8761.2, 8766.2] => 6.82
